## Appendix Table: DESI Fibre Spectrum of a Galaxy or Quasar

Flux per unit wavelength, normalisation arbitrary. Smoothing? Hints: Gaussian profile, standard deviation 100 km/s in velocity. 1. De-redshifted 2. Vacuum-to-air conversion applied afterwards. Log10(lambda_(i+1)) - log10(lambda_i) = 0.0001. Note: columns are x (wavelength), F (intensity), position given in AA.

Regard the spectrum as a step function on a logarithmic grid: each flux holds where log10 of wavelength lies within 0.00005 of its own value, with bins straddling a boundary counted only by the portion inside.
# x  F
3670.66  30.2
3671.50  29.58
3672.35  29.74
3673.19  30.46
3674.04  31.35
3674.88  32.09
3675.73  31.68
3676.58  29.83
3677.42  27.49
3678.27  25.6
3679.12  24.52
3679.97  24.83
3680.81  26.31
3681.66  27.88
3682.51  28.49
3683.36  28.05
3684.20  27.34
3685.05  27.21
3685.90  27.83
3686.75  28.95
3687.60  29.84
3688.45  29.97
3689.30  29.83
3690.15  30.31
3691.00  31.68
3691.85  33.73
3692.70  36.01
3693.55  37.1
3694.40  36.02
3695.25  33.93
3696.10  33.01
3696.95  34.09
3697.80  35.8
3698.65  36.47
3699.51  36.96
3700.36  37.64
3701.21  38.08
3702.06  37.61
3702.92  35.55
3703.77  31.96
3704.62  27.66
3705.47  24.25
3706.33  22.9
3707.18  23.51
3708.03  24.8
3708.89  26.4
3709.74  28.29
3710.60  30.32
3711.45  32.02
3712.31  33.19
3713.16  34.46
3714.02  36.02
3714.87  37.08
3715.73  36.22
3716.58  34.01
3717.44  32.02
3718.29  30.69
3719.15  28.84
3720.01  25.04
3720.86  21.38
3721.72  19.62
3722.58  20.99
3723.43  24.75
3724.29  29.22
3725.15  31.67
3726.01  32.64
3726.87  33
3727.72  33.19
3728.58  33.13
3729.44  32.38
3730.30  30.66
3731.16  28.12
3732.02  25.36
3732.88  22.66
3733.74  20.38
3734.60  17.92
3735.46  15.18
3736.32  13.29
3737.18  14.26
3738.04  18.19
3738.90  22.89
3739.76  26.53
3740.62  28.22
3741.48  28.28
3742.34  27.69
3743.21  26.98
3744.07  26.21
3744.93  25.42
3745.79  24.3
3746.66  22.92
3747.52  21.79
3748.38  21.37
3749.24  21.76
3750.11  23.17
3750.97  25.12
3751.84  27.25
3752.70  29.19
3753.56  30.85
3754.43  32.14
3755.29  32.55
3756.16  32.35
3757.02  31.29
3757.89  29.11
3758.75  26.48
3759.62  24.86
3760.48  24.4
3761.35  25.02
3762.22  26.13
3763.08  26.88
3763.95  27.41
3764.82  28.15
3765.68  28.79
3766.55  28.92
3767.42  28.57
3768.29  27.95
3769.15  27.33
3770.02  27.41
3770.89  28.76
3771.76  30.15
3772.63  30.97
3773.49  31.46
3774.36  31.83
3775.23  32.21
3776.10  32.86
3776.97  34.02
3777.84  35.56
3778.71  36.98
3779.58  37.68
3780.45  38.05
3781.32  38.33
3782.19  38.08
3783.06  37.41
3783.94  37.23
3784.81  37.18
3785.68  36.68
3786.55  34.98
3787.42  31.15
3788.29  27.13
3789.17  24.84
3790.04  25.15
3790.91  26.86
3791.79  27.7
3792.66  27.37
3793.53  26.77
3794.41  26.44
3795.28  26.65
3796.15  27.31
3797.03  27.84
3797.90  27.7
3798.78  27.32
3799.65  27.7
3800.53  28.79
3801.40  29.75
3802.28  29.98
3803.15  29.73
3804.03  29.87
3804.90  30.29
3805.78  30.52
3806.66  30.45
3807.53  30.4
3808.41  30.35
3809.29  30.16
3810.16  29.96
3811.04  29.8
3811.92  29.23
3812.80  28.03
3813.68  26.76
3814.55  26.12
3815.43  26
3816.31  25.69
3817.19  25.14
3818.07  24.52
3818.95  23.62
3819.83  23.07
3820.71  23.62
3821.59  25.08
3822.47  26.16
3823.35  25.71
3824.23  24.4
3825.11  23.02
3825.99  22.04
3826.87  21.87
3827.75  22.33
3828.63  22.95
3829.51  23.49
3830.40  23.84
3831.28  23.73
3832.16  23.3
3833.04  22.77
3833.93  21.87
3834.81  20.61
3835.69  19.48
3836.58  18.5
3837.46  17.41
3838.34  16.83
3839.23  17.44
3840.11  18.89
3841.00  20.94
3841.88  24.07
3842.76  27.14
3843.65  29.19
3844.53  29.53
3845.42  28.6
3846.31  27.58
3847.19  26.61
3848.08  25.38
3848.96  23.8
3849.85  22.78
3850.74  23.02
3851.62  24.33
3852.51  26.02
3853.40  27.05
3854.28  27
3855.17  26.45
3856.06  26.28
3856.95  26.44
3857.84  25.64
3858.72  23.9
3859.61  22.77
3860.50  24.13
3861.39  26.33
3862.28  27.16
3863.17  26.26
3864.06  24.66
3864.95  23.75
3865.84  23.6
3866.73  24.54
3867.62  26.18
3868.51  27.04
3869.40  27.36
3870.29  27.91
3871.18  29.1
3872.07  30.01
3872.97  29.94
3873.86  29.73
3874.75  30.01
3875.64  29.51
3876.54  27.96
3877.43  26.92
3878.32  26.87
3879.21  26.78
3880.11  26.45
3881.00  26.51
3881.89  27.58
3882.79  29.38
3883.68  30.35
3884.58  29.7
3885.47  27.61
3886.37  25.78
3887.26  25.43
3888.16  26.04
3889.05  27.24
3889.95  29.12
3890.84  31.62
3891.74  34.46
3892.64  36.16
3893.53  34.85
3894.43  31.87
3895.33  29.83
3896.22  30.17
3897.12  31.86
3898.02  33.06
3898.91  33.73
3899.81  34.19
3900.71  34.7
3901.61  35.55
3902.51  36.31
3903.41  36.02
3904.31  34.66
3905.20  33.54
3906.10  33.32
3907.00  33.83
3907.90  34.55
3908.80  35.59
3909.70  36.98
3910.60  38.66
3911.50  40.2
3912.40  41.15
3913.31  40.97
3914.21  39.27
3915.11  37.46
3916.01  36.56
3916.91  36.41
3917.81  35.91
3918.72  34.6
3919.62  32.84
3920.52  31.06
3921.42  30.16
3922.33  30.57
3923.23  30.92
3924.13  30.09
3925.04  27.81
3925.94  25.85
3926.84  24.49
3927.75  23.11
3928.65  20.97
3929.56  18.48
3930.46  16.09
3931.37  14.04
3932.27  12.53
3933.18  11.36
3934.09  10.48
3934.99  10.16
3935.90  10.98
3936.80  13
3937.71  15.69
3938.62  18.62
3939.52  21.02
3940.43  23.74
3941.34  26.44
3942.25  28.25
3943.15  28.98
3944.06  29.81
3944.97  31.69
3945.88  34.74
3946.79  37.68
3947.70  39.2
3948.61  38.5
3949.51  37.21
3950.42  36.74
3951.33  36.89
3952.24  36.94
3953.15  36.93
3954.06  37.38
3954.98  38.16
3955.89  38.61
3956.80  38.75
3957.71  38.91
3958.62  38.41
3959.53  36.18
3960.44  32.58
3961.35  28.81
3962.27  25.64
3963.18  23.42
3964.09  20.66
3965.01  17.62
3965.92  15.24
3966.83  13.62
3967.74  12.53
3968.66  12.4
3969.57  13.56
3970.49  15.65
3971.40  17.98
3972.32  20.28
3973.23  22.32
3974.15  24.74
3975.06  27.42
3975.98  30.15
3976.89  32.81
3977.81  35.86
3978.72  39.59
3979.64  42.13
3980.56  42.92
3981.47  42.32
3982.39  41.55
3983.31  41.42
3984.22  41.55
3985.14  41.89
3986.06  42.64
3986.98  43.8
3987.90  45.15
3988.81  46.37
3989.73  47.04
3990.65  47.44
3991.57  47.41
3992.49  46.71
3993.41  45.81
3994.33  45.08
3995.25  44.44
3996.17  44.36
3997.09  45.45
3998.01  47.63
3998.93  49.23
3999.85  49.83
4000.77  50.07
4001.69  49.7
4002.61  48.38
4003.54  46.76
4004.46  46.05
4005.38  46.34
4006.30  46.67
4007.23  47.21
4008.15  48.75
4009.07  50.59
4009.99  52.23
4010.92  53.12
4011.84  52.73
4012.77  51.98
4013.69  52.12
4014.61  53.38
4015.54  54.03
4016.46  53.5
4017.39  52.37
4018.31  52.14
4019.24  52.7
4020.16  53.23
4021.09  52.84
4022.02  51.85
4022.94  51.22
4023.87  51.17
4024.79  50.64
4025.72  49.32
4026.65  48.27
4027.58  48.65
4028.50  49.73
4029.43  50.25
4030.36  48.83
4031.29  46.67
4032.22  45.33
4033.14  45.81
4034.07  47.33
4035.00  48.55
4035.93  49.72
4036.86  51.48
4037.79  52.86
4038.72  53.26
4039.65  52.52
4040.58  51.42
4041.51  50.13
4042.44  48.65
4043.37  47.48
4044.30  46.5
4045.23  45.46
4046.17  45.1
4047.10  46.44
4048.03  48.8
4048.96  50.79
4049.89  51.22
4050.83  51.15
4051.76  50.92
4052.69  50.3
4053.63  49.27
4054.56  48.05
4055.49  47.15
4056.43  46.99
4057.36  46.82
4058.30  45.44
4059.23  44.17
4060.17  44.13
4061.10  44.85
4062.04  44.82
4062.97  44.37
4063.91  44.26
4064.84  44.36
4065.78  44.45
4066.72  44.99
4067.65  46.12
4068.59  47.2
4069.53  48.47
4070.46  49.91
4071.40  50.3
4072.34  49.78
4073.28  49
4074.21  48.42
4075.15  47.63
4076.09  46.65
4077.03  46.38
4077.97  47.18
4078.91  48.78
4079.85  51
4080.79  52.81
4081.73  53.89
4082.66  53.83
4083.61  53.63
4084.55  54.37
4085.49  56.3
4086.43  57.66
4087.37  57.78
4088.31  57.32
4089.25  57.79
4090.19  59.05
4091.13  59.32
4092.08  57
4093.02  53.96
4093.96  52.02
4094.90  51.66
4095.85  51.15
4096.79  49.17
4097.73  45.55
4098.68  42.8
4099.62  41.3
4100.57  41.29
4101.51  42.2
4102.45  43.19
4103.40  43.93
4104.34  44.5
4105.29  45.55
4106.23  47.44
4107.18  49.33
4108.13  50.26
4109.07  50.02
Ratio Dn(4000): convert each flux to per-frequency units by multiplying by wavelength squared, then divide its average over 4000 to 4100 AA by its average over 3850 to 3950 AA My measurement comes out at 1.88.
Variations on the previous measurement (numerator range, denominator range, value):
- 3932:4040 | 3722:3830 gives 1.56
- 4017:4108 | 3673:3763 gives 2.06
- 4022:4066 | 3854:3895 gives 1.90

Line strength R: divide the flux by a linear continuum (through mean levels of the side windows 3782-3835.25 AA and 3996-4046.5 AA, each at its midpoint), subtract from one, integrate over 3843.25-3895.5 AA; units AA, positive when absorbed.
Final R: 9.8 AA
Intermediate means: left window 27.4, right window 49.7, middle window 27.4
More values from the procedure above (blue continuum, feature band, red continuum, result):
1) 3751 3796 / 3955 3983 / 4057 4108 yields 9.20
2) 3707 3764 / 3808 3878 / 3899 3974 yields 6.65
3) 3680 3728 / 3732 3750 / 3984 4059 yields 5.71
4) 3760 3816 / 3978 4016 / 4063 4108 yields -2.64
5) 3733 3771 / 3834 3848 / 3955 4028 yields 3.74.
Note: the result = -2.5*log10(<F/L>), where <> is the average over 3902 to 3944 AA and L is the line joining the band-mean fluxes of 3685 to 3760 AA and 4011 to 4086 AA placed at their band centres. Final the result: 0.42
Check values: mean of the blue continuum 28.7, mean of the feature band 27.9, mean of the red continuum 49.3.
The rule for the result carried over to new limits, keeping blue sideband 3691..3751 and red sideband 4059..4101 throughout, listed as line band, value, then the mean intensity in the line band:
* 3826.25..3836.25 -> 0.49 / 22.3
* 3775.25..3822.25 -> 0.11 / 29.8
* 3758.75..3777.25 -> 0.10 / 28.7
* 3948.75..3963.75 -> 0.21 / 35.1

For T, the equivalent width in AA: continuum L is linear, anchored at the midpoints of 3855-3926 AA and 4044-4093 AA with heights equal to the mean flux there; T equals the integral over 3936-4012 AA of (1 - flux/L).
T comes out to 7.65 AA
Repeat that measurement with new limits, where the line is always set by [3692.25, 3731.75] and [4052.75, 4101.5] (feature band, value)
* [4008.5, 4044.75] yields -2.9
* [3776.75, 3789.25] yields -0.2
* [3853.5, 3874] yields 6.6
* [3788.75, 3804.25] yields 3.4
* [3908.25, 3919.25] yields 0.9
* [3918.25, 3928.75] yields 3.3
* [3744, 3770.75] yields 5.2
